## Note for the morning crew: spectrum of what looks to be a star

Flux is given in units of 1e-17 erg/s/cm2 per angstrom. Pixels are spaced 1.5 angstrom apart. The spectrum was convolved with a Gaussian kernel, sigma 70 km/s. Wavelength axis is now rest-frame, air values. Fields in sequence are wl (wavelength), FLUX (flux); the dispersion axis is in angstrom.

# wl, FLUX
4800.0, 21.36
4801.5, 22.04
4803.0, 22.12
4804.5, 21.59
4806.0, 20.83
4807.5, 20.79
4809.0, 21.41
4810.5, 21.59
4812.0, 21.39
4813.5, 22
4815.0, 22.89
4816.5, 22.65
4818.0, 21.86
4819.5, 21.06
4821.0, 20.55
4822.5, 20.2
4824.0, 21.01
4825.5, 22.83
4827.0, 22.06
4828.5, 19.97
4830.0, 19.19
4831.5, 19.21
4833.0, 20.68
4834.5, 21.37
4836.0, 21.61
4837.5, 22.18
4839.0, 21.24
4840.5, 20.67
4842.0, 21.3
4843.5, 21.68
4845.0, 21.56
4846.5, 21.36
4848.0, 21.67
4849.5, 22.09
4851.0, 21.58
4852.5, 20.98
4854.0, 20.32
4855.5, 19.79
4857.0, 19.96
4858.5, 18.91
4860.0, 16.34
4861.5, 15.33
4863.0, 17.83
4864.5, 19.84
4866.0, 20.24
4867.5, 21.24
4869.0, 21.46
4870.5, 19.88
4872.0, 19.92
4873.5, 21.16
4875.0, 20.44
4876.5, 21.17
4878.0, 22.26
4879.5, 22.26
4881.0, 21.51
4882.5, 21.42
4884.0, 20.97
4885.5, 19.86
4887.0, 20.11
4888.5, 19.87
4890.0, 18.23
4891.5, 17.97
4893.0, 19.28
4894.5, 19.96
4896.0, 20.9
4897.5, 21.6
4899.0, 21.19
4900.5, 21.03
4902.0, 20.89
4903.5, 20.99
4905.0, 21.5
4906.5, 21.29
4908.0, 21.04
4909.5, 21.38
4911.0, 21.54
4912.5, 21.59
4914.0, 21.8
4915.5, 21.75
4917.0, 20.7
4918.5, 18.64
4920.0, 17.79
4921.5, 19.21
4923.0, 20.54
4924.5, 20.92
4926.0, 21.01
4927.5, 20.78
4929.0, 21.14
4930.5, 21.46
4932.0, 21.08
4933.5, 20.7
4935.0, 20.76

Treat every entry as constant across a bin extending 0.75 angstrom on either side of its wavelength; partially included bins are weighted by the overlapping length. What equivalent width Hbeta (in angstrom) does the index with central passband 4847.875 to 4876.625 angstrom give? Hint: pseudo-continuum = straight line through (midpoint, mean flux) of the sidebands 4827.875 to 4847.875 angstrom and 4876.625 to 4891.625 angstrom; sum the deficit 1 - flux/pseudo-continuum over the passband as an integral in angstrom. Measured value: 1.1 angstrom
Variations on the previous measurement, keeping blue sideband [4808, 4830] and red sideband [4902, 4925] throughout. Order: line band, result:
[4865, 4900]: 0.66 angstrom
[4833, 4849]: -0.12 angstrom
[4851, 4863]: 1.27 angstrom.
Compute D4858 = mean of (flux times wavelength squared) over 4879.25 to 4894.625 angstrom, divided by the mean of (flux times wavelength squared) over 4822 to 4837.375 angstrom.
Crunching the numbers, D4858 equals 1.0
